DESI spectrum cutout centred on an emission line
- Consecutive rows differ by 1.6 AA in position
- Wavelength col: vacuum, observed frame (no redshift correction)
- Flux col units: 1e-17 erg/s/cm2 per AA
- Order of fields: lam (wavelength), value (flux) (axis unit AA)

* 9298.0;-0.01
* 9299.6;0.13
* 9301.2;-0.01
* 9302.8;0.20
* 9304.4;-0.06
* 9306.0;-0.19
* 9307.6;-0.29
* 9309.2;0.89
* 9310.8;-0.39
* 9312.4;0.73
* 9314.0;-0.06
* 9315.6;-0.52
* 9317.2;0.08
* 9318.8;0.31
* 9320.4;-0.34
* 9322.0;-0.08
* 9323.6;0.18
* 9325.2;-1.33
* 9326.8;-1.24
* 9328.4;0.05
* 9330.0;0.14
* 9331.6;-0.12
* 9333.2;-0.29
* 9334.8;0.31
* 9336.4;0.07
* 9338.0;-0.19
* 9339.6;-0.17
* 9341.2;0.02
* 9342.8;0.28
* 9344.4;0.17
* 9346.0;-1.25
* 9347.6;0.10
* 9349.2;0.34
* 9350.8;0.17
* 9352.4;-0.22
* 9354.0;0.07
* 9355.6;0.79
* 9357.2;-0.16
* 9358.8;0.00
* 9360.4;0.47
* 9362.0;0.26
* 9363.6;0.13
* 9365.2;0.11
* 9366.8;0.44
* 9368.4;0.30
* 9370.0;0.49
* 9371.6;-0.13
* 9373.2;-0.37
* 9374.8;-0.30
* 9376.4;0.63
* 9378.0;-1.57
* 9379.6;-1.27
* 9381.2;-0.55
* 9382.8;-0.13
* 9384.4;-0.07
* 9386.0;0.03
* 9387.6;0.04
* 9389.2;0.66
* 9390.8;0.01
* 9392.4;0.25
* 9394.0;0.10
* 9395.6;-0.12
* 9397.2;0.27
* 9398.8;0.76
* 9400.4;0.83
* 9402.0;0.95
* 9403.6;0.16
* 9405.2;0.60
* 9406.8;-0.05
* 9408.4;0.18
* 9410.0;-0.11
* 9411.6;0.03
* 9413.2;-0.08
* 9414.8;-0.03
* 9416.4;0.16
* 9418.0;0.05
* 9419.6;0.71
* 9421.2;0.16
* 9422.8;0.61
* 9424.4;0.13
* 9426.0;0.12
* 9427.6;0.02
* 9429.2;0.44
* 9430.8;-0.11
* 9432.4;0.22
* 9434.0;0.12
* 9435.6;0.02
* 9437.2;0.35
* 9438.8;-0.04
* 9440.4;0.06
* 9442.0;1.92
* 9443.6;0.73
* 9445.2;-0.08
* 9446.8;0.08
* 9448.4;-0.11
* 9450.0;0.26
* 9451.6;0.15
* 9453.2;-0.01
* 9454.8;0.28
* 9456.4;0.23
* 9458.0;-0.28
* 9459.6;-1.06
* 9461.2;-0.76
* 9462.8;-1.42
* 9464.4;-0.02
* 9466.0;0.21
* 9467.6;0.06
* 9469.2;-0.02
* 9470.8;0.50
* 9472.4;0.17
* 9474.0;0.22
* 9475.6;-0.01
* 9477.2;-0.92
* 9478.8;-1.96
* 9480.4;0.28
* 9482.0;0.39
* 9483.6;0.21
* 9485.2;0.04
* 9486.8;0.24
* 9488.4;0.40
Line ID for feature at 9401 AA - Hgamma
